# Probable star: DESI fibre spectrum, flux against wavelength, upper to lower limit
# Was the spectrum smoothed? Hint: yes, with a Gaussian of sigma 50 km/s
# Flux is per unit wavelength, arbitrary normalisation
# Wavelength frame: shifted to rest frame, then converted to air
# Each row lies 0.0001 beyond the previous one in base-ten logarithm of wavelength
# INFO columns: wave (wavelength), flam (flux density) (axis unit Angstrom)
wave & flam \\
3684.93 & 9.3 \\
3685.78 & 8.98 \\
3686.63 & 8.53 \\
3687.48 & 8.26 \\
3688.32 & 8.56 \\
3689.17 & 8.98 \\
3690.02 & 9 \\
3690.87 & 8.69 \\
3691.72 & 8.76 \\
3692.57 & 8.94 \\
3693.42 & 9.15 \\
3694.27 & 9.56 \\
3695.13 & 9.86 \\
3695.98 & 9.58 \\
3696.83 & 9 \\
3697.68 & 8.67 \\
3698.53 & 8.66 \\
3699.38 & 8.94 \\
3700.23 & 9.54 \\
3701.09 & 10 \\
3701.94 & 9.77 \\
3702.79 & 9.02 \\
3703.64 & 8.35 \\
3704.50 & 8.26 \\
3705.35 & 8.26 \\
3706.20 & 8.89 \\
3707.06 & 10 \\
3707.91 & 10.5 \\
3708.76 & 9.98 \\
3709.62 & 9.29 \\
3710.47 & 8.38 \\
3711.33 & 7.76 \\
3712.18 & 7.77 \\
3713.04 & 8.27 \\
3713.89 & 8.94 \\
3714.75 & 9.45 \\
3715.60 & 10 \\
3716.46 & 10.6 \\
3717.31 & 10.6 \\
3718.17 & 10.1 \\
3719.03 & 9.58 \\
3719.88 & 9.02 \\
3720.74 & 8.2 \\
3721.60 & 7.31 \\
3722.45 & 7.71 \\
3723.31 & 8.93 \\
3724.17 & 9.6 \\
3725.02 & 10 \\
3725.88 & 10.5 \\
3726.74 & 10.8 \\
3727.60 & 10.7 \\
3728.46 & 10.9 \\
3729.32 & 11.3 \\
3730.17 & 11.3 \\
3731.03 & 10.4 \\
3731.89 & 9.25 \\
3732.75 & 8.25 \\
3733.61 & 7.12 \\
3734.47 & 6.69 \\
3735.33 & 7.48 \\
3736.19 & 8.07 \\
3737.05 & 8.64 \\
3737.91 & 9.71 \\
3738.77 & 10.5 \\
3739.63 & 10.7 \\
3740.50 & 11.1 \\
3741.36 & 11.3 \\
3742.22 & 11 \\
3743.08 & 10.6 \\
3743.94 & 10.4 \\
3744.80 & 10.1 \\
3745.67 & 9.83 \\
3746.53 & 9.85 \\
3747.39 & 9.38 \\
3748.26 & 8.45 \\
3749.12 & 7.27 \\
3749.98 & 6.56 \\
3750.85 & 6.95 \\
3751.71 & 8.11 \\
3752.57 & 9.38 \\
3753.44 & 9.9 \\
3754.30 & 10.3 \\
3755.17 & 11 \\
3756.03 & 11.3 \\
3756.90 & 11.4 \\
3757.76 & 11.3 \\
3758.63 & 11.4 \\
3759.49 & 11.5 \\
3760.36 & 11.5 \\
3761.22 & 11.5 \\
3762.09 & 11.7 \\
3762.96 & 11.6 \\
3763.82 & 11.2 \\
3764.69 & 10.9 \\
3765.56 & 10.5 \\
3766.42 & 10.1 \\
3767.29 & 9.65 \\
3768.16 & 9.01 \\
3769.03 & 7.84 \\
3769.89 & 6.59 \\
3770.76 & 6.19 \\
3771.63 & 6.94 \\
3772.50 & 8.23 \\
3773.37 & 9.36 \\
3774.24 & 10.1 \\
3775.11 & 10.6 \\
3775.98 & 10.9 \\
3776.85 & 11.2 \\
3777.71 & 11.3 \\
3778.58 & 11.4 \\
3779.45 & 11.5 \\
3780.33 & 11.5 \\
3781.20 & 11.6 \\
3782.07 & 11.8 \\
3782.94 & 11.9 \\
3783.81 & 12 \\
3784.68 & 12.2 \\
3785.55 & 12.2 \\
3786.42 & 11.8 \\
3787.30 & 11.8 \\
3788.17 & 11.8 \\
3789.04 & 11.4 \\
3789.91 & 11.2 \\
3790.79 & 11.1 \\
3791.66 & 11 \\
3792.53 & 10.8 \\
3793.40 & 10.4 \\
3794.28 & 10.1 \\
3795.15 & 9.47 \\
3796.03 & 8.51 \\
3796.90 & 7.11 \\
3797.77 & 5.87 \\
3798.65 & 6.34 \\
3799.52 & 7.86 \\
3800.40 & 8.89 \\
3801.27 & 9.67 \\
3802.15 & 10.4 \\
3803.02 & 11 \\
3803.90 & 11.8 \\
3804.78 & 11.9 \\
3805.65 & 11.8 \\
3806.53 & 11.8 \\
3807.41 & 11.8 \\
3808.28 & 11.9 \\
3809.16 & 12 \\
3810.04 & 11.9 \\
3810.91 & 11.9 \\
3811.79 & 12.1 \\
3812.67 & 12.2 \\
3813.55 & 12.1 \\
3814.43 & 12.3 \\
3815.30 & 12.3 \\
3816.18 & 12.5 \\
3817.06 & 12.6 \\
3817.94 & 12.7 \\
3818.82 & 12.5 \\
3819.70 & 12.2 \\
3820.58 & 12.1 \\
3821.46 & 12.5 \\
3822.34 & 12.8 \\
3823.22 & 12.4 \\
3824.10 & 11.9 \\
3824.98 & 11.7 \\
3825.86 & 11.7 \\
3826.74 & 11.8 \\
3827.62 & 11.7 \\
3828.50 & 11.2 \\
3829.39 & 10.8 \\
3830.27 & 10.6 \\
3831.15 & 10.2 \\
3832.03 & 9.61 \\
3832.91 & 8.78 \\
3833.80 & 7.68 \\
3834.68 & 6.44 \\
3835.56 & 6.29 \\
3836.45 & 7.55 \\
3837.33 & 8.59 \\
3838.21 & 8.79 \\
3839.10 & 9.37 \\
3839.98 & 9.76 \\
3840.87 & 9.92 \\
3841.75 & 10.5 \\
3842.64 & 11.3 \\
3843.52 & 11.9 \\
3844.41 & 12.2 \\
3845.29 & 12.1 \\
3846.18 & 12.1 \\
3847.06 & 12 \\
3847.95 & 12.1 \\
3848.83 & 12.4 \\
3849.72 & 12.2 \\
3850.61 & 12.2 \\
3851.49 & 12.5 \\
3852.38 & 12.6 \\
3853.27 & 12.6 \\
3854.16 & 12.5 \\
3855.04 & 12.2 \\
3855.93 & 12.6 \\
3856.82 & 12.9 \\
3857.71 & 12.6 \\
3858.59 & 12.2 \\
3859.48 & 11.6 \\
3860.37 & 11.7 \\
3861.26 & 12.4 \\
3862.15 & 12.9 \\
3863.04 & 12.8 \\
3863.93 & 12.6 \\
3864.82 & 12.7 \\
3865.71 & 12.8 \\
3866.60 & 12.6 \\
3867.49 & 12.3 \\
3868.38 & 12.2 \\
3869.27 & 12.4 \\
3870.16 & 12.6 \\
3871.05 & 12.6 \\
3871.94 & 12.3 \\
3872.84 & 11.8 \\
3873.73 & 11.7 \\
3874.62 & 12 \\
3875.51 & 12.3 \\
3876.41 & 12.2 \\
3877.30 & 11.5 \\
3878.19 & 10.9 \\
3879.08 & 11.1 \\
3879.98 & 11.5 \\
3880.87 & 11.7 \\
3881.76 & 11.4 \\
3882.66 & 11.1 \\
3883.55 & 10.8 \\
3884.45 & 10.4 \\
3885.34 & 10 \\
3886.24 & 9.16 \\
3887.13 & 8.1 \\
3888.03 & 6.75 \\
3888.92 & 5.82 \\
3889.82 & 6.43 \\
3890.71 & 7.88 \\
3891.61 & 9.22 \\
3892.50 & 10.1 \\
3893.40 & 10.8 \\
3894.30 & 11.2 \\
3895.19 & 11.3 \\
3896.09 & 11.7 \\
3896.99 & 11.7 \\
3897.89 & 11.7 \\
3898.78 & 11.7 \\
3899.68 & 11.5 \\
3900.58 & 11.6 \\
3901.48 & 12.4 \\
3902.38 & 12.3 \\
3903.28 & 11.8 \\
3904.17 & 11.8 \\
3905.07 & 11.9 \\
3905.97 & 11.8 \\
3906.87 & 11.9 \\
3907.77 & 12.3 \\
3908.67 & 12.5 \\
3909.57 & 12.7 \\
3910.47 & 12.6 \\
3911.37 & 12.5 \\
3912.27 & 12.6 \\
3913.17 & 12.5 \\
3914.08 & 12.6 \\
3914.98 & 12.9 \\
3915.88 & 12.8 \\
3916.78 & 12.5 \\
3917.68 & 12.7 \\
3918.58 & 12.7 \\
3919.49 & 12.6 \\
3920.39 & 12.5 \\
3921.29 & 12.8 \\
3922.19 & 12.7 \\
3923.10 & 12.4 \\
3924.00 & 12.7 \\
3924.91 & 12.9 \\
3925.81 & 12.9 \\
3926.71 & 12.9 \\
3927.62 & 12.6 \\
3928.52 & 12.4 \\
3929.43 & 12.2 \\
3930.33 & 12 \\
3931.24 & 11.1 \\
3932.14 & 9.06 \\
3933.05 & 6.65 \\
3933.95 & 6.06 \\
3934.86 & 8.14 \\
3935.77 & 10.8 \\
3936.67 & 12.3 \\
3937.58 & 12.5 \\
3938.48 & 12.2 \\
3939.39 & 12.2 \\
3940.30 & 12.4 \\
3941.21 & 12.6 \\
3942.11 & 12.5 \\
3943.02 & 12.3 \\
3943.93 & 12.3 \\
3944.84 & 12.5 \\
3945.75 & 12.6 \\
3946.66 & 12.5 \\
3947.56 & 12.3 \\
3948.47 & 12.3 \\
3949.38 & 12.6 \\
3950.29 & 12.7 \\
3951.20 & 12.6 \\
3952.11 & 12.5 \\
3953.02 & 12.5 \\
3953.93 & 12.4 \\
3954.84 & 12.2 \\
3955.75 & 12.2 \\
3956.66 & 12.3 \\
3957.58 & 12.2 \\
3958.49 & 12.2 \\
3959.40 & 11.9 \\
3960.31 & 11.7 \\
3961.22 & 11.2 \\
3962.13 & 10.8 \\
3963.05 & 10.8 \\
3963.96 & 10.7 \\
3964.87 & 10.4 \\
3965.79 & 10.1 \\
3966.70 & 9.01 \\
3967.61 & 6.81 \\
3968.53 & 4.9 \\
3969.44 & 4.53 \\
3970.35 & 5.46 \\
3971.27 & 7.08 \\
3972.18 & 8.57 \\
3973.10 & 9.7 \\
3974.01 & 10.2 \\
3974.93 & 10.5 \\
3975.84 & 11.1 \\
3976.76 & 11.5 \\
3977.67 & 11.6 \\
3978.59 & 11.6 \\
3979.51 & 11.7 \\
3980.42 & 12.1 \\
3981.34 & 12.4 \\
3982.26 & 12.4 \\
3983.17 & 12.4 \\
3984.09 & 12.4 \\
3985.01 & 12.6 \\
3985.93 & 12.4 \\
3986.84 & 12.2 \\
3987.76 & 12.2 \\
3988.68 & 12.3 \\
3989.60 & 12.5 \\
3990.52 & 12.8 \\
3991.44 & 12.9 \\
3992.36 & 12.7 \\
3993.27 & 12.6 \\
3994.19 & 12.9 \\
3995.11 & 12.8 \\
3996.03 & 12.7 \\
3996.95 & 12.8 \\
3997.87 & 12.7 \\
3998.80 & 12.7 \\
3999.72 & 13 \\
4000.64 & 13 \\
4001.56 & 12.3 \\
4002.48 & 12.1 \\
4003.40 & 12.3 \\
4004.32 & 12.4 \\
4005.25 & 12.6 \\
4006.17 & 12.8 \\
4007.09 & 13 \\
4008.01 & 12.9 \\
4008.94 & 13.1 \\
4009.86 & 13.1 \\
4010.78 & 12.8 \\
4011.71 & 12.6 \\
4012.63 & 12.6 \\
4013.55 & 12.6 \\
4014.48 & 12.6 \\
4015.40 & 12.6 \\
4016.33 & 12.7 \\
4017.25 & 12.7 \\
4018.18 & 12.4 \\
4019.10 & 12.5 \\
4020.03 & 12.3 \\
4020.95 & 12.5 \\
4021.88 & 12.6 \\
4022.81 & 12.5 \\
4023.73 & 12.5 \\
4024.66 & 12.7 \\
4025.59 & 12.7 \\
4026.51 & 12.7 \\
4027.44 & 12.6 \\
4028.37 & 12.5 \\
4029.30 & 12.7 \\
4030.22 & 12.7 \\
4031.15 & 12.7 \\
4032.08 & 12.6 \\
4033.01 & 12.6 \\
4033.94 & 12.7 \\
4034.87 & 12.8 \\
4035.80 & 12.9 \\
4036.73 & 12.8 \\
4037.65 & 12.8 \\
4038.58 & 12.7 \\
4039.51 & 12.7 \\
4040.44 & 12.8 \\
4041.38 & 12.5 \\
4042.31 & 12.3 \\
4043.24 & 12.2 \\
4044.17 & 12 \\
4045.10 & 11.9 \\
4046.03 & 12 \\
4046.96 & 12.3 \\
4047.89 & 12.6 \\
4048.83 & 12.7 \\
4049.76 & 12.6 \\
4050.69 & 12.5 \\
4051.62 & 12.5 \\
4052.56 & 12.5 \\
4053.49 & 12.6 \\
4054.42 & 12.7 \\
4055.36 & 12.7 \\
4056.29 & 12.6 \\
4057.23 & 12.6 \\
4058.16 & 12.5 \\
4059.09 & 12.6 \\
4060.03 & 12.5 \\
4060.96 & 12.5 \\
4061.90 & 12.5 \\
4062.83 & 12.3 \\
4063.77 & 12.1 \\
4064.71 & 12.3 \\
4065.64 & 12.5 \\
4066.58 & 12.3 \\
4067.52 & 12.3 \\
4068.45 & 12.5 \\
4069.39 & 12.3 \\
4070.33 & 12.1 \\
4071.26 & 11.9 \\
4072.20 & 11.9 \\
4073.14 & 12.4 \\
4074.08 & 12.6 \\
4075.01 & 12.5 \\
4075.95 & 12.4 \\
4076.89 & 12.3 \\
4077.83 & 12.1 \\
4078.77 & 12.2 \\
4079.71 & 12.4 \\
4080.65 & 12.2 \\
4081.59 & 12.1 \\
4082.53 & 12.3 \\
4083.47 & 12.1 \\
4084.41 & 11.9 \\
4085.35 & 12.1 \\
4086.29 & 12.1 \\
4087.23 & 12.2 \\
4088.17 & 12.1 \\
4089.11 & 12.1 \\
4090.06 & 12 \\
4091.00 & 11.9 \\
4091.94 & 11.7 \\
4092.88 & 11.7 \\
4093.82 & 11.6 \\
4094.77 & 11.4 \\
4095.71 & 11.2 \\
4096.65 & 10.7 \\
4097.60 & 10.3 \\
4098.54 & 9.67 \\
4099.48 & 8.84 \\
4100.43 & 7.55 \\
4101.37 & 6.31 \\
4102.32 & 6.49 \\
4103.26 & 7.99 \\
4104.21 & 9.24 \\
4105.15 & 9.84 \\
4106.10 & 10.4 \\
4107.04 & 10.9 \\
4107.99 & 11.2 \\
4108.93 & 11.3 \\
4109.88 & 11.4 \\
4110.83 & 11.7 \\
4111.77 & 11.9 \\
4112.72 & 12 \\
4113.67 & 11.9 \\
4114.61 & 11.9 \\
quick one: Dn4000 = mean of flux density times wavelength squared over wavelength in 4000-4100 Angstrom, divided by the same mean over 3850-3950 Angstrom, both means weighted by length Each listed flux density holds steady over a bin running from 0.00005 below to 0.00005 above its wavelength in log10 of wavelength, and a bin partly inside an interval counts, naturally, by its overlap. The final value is 1.14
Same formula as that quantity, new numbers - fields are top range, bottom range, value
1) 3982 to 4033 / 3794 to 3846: 1.30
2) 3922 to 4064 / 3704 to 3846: 1.31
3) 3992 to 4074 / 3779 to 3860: 1.26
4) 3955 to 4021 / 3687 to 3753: 1.45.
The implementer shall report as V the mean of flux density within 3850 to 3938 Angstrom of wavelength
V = 11.6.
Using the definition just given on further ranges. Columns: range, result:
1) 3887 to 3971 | 11.3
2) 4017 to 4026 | 12.5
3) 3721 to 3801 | 9.92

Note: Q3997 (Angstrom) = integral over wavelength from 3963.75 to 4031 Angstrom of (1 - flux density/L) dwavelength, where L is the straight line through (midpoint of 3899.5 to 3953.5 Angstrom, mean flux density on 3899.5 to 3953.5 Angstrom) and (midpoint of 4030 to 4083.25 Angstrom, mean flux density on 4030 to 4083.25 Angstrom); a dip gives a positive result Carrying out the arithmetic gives 2.7 Angstrom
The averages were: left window 12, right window 12.4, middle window 11.8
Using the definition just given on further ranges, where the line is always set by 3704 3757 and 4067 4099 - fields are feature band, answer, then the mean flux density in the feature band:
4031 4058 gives -2.09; 12.5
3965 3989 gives 1.89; 10.3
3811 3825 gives -3.19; 12.3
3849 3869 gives -4.11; 12.4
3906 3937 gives -3.17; 11.9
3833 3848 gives 0.53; 9.83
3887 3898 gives 1.20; 9.41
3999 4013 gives -1.65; 12.7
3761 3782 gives -0.82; 10.1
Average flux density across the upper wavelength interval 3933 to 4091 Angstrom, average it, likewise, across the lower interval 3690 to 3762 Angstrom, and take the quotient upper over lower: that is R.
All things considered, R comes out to 1.26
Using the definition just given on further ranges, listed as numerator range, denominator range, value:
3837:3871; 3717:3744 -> 1.24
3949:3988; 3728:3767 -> 1.10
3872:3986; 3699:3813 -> 1.13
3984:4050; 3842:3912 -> 1.09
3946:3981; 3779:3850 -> 0.98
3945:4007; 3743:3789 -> 1.12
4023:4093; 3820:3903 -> 1.11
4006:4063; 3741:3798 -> 1.23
